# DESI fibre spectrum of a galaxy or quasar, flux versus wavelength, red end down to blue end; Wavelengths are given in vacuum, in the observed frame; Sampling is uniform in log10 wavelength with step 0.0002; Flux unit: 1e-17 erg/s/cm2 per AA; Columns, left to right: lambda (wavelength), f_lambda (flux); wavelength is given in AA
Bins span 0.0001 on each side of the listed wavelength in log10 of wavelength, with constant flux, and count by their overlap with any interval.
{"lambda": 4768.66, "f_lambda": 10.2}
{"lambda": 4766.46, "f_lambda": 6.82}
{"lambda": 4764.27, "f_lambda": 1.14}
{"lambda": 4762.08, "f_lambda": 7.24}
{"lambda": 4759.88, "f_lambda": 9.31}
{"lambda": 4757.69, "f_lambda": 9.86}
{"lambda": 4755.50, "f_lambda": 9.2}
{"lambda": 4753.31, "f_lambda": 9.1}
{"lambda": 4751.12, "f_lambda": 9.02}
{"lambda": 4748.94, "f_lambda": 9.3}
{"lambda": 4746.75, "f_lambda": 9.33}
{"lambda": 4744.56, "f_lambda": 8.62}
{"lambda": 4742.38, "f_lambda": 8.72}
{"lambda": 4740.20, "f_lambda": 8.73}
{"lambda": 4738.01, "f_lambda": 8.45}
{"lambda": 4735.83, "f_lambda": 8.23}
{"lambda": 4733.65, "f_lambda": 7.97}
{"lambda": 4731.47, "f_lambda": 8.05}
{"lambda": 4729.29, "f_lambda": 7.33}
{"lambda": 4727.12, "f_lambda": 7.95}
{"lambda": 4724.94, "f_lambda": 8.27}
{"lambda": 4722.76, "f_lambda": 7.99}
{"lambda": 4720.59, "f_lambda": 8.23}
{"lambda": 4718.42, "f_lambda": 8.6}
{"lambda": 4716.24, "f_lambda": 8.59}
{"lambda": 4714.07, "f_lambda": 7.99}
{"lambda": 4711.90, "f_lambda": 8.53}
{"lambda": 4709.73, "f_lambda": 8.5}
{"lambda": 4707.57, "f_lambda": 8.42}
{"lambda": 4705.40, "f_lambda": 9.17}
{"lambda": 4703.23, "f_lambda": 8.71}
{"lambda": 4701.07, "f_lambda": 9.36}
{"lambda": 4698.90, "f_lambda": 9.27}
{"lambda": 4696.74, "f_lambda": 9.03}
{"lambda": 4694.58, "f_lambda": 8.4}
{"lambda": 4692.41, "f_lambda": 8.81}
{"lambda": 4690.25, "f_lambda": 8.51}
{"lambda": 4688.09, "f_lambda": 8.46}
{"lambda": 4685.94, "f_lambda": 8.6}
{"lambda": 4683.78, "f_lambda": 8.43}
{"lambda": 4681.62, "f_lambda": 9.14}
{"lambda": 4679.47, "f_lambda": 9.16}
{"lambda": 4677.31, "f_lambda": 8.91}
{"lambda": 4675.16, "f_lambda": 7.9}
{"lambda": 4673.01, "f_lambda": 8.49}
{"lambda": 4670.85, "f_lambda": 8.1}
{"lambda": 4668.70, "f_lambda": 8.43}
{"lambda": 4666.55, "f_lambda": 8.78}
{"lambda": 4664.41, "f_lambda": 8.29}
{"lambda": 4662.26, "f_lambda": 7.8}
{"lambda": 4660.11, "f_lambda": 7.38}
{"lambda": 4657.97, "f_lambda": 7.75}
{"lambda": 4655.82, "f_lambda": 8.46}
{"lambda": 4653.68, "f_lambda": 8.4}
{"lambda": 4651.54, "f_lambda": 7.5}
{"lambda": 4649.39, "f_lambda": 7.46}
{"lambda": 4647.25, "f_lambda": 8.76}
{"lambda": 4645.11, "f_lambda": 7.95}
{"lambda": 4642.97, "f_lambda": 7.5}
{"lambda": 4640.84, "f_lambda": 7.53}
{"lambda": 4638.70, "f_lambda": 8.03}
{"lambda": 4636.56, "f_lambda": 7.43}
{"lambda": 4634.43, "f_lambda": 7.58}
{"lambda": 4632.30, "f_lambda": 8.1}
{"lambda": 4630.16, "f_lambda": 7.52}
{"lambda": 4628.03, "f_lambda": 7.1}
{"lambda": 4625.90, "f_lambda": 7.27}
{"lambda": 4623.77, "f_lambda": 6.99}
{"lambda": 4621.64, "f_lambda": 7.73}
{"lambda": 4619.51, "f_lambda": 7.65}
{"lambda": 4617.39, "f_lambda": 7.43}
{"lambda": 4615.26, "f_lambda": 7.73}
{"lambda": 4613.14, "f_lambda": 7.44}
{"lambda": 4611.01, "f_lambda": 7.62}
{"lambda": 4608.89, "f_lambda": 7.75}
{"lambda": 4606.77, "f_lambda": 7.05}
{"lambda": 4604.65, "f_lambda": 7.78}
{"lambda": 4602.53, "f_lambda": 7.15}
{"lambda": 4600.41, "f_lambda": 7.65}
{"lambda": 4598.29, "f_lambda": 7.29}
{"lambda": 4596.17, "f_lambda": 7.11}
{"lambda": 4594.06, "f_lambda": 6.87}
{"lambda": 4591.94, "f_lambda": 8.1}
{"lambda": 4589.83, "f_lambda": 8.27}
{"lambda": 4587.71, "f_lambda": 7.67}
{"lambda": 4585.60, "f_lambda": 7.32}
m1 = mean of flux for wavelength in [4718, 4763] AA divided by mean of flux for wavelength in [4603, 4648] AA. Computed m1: 1.12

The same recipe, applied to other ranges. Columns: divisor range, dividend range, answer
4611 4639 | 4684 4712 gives 1.16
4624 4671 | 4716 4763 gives 1.09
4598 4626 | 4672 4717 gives 1.16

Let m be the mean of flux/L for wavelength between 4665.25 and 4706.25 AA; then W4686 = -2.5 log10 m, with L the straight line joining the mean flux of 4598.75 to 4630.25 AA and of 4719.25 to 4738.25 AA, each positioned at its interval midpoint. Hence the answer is -0.12 mag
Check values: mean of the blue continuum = 7.45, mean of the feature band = 8.71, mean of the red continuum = 8.04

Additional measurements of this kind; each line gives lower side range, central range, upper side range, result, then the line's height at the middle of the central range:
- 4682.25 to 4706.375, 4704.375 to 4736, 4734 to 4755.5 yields 0.07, 8.81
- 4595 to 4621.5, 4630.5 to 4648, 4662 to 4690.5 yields 0.02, 7.95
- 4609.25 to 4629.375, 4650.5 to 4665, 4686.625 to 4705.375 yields 0.03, 8.15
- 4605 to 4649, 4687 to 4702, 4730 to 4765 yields -0.11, 8.01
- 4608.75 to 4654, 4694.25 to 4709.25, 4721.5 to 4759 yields -0.08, 8.26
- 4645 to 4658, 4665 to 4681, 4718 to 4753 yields -0.05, 8.16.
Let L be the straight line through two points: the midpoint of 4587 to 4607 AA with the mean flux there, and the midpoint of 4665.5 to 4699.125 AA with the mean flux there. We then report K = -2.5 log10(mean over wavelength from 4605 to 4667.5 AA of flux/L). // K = 0.04 mag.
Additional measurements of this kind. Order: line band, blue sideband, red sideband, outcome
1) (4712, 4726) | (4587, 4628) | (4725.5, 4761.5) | 0.021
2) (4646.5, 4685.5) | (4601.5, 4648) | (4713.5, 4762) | -0.045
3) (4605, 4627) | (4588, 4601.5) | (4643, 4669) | 0.035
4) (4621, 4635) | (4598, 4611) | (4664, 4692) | 0.052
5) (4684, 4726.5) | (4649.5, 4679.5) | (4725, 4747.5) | -0.043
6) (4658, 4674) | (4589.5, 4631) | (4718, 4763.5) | -0.034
